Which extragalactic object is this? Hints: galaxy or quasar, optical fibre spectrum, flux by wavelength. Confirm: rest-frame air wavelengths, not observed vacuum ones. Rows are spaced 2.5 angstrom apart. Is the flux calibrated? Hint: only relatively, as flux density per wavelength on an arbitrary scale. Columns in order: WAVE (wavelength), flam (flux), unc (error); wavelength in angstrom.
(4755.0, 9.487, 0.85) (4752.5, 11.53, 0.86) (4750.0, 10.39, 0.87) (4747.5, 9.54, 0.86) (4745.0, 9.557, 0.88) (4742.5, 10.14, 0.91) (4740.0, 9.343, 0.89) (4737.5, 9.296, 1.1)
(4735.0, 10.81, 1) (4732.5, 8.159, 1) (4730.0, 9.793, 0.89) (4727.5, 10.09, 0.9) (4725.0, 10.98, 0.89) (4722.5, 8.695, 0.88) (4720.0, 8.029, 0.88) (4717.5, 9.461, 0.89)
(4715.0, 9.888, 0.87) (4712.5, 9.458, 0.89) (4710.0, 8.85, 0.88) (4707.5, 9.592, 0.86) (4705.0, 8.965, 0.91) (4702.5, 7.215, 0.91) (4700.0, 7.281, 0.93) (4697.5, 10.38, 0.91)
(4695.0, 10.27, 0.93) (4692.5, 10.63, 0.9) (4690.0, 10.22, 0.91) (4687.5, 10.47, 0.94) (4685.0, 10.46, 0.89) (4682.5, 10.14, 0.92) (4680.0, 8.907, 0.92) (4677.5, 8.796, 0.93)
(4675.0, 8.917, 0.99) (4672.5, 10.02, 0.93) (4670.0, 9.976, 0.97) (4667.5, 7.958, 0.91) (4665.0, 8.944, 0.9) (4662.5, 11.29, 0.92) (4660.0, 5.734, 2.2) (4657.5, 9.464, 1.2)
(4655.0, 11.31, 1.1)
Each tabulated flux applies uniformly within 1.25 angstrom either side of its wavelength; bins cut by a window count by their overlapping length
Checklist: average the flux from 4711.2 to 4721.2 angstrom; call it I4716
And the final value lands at 9.21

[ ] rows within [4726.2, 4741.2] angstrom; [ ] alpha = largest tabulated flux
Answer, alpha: 10.81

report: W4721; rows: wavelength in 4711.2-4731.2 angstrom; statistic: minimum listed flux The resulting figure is 8.029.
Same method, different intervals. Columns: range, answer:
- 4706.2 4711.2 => 8.85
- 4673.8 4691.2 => 8.796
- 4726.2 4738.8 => 8.159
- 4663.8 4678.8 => 7.958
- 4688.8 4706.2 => 7.215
